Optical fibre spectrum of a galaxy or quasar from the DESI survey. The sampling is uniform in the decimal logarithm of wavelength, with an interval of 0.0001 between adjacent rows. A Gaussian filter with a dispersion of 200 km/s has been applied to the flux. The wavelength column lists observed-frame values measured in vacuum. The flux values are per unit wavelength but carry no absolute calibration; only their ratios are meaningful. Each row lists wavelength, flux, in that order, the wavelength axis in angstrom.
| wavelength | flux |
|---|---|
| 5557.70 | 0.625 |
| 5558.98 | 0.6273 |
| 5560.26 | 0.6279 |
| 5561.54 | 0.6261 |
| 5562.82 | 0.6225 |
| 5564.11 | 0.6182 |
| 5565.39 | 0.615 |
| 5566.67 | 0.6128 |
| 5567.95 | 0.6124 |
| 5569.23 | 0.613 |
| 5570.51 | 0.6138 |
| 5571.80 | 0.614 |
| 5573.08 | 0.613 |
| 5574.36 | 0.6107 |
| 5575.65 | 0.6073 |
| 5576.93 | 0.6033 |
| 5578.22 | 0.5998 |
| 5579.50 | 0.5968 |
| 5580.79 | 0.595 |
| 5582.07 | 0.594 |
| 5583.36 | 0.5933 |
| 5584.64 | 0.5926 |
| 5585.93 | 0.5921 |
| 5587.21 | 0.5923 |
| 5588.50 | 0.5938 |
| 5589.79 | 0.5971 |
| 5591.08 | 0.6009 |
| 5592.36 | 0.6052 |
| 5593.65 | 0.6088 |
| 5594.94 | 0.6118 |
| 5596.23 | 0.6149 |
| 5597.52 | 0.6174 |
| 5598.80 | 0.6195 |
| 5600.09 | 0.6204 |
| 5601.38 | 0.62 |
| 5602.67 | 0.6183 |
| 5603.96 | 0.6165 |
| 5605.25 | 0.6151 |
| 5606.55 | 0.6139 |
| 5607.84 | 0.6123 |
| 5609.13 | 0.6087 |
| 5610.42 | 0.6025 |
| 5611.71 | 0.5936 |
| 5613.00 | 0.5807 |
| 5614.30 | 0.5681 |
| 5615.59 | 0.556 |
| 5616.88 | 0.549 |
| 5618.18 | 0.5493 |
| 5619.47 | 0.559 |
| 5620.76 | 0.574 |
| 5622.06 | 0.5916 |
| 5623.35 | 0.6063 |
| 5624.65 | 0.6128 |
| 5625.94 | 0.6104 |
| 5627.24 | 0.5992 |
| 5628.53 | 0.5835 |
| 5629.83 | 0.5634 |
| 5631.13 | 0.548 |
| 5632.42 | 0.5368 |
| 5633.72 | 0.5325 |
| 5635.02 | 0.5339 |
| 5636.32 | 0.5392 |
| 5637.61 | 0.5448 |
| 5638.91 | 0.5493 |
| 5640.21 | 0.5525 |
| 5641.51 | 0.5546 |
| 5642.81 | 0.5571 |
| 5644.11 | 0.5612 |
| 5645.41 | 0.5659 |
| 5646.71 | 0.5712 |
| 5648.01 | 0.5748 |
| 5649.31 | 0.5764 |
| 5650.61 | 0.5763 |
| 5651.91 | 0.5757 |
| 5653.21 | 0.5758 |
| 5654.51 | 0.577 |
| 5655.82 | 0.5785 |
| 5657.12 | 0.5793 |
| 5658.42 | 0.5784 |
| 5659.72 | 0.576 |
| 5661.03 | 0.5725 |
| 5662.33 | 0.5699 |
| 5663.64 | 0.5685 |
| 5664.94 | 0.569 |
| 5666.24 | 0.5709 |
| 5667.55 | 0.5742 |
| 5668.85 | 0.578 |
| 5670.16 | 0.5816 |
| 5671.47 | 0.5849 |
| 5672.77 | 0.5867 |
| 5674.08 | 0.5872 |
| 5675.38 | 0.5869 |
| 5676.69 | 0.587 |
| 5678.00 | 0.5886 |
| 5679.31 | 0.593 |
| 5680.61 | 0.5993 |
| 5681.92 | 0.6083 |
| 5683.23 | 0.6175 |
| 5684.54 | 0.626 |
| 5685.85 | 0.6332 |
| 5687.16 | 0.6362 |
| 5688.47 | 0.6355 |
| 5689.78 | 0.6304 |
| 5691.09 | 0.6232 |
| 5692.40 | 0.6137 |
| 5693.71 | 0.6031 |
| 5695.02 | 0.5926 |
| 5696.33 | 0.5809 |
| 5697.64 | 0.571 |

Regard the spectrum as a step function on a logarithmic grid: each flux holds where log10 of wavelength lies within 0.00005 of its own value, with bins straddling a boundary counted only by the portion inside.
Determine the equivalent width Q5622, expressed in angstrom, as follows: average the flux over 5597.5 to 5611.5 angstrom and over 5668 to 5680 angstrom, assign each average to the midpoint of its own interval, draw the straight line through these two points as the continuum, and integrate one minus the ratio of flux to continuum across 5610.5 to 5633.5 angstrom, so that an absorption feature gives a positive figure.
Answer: 1.2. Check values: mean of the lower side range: 0.614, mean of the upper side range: 0.586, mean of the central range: 0.575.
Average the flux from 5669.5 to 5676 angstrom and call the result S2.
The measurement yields 0.585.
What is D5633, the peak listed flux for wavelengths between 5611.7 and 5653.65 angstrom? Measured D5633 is 0.6128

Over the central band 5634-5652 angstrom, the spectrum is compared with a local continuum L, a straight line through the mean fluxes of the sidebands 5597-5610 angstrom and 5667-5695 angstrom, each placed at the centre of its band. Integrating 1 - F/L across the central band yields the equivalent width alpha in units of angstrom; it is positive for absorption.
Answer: 1.5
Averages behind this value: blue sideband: 0.616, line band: 0.558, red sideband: 0.603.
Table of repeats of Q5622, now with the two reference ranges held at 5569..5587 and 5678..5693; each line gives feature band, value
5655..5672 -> 1.09 angstrom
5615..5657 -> 3.03 angstrom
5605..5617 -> 0.32 angstrom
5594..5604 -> -0.19 angstrom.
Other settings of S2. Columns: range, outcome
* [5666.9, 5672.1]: 0.579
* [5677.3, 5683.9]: 0.601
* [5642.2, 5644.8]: 0.559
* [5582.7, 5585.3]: 0.592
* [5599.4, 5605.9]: 0.618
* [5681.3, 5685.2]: 0.617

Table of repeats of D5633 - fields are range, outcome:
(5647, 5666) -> 0.5793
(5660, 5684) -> 0.6175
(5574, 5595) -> 0.6118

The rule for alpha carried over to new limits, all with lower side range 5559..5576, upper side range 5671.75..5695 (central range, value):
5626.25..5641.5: 1.4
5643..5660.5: 1.1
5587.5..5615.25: 0.4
